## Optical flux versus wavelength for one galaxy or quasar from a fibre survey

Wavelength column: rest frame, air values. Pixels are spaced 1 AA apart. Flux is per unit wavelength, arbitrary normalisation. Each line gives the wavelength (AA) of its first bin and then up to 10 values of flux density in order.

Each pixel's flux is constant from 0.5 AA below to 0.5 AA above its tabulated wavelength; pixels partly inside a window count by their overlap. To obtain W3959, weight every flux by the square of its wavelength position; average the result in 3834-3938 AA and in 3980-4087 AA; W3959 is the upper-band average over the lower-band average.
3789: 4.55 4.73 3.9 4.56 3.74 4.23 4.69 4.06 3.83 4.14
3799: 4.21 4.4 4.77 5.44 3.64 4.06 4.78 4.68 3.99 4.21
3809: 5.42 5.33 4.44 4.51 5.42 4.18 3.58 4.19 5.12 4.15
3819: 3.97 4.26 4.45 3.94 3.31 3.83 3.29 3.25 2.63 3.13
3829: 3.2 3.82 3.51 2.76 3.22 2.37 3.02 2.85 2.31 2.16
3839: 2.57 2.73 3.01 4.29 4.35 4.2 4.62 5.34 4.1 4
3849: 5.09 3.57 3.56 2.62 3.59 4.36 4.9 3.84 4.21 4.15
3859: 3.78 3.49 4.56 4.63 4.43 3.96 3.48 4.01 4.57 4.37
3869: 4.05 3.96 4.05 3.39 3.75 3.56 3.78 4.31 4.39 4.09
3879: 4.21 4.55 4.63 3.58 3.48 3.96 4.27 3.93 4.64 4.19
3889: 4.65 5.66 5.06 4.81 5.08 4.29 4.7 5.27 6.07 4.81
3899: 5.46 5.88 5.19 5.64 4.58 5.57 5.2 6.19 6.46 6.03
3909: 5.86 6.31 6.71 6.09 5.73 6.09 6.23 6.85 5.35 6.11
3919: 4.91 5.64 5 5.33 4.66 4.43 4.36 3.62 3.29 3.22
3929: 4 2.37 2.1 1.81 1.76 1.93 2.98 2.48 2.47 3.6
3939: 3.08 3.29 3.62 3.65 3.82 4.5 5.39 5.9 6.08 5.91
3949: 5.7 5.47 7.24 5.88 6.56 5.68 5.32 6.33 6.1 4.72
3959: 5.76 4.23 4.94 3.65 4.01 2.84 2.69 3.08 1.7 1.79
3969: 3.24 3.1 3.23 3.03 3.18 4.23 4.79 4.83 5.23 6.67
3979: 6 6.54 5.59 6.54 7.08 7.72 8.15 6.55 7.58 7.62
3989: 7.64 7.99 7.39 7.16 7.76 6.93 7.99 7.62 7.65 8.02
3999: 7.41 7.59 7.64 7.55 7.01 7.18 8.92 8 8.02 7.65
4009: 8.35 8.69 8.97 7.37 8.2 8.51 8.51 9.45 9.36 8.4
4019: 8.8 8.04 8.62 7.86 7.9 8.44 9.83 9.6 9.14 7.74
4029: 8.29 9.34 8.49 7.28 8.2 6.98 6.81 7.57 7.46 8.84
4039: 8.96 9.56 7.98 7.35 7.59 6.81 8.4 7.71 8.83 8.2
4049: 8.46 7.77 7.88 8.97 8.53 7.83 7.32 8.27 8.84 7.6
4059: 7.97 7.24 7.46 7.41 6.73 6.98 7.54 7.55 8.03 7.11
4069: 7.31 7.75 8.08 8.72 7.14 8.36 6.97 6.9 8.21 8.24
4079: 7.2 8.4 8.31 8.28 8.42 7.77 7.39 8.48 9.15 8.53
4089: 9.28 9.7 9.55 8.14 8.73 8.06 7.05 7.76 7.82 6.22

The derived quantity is 2.0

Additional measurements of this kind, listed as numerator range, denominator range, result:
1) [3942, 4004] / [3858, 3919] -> 1.24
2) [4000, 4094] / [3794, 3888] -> 2.27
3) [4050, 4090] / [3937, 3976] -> 1.91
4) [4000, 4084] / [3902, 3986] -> 1.78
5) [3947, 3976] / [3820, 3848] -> 1.39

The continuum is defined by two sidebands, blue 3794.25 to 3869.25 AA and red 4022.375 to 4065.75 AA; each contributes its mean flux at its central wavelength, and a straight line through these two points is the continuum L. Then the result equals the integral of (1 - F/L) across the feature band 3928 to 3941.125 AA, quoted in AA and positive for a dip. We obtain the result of 7.1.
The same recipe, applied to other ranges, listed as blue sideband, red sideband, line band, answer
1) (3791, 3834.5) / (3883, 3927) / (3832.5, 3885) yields 9.0 AA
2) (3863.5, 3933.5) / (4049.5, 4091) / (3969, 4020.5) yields -4.2 AA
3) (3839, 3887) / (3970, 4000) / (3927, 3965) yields 9.7 AA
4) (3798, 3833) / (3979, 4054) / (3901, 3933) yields 5.5 AA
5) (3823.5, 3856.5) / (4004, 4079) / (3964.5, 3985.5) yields 6.1 AA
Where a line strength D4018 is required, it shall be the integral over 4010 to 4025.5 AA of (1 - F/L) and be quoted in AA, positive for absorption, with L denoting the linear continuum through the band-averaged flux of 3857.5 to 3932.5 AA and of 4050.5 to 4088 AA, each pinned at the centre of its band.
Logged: -3.7 AA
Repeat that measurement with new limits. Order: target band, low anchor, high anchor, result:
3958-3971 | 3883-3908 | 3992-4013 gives 6.4 AA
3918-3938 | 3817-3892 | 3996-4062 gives 7.3 AA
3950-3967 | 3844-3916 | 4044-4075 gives 3.3 AA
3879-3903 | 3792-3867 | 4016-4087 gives 1.6 AA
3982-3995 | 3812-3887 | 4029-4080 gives -1.7 AA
